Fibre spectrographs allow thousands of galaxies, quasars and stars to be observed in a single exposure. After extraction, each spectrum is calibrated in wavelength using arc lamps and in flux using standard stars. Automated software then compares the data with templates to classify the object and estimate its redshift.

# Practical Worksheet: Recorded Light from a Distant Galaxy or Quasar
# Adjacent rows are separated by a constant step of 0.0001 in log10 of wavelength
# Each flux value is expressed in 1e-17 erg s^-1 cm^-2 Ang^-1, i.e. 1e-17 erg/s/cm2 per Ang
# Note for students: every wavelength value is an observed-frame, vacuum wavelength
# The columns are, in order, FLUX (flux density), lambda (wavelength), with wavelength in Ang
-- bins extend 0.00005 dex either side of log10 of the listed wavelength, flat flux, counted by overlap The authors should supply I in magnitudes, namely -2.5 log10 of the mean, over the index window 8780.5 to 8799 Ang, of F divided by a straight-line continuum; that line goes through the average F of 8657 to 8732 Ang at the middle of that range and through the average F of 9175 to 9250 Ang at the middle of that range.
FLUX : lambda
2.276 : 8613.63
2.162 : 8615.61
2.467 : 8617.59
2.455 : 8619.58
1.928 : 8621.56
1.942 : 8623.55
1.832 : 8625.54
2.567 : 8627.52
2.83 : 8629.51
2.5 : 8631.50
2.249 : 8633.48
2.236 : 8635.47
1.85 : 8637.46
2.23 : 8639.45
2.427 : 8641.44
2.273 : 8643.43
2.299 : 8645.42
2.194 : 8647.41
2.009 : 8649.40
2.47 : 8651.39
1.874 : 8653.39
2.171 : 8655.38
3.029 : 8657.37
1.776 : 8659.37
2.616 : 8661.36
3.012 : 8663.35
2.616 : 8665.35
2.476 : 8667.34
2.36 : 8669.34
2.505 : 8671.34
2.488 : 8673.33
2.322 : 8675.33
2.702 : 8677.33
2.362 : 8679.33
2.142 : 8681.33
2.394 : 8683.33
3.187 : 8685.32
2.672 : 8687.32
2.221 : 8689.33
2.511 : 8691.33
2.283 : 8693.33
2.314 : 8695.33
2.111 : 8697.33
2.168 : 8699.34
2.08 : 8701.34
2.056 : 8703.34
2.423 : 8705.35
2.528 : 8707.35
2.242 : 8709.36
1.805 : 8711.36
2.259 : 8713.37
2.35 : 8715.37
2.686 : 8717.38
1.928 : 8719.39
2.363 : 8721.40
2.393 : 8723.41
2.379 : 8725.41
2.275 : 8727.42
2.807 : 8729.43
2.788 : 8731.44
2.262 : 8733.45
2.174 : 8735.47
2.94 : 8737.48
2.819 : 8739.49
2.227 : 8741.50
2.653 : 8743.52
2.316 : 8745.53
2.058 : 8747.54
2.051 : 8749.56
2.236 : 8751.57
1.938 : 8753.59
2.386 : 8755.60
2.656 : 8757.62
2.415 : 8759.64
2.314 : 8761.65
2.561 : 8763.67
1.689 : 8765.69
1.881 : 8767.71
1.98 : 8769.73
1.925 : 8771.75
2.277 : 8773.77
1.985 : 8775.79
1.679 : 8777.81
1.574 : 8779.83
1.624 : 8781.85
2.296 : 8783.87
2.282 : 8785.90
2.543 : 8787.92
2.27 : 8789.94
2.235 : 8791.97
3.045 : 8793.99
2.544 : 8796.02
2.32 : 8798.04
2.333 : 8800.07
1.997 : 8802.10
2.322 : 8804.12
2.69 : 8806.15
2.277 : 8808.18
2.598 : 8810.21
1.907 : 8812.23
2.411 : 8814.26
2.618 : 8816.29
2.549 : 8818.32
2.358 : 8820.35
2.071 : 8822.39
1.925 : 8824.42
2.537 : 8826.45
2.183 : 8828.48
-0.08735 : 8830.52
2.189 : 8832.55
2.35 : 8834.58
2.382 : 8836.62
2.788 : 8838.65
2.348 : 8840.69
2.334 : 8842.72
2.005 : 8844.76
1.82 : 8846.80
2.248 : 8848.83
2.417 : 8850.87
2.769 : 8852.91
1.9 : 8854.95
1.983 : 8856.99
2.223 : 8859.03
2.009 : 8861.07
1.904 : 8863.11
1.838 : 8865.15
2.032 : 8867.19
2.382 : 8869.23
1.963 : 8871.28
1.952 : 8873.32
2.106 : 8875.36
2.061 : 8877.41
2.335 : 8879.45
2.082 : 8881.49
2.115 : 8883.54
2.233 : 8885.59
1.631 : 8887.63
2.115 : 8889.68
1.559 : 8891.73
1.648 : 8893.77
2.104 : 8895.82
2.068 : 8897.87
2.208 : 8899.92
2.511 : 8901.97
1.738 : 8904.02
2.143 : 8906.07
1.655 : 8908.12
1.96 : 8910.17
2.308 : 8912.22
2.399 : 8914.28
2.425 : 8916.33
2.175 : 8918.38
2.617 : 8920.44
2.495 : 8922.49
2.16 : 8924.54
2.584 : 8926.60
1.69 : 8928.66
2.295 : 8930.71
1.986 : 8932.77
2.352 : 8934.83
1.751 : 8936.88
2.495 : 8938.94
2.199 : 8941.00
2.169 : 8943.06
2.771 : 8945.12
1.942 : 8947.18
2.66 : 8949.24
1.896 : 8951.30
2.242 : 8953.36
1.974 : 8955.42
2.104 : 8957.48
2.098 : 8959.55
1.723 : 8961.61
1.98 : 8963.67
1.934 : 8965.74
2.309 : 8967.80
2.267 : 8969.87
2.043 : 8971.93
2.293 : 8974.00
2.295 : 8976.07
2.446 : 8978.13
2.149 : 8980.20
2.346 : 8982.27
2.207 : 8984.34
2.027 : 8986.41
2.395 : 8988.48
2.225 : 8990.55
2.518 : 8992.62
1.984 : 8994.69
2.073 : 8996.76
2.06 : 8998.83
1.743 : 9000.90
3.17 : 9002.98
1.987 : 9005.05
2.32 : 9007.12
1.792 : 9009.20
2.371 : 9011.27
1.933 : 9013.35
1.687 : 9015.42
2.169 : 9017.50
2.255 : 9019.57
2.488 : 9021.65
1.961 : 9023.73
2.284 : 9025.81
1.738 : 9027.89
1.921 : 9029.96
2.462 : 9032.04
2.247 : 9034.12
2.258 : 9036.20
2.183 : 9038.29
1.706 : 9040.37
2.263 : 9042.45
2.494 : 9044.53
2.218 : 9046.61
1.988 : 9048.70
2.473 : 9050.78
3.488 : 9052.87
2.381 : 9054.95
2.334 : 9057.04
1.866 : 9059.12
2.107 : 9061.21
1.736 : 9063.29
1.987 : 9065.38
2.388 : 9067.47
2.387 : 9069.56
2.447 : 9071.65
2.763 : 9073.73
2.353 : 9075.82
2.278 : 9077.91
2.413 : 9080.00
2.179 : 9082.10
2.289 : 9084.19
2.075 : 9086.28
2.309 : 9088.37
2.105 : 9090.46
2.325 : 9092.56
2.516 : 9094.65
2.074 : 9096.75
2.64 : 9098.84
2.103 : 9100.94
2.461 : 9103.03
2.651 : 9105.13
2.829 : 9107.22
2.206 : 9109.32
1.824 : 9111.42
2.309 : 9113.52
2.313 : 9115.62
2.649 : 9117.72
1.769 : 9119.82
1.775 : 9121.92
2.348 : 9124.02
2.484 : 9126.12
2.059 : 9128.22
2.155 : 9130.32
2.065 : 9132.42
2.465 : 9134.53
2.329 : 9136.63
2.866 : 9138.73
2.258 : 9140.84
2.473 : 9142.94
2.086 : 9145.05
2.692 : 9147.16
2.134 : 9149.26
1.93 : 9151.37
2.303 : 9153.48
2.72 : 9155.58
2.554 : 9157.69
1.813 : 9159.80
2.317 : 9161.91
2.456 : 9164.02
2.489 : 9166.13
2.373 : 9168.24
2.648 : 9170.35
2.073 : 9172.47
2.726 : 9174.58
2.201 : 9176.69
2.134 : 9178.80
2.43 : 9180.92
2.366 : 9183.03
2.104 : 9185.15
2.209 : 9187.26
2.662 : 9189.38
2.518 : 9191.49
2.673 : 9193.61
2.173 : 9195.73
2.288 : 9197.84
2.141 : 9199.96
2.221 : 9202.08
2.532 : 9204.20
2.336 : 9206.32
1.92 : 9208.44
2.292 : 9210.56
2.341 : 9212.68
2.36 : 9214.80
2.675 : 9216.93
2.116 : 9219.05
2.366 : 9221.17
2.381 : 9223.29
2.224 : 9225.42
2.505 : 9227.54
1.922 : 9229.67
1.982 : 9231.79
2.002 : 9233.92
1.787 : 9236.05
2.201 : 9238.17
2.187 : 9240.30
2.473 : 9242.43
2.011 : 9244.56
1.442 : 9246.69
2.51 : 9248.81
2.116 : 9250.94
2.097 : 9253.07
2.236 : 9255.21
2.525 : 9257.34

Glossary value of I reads 0.02 mag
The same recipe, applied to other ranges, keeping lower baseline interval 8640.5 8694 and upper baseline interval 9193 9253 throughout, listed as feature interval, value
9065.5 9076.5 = -0.07 mag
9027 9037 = 0.08 mag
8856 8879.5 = 0.14 mag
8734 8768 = 0.03 mag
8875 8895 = 0.18 mag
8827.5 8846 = 0.15 mag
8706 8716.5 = 0.07 mag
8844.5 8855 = 0.06 mag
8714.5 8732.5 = -0.02 mag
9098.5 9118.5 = -0.06 mag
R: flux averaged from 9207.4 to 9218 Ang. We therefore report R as 2.32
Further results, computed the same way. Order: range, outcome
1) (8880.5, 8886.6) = 2.14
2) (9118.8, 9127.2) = 2.1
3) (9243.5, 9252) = 2.02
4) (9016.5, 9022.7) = 2.3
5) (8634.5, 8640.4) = 2.1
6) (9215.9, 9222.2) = 2.39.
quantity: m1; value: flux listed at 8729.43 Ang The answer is 2.807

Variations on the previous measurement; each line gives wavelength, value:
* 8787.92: 2.543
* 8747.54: 2.058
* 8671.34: 2.505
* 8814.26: 2.411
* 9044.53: 2.494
